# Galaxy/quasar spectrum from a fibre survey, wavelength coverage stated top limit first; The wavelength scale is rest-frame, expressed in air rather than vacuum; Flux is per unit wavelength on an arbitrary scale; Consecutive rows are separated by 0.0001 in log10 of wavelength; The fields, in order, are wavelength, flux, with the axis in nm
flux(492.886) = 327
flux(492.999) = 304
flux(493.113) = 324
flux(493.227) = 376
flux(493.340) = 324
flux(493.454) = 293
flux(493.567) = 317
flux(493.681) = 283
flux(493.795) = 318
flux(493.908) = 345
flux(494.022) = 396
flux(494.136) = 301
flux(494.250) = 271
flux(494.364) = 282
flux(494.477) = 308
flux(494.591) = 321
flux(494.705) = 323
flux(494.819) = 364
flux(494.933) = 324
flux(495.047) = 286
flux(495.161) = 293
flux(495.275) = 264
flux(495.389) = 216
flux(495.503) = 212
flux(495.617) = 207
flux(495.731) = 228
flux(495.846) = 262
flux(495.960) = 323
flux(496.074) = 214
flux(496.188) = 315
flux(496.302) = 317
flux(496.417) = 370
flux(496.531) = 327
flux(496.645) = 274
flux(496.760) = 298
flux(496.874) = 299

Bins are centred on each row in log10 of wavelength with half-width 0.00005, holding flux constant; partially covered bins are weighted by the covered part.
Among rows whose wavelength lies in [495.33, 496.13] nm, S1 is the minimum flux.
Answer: 207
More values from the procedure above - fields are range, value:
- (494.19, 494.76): 271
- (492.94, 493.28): 304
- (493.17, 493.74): 283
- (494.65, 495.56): 212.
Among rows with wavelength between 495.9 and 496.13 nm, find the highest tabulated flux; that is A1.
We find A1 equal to 323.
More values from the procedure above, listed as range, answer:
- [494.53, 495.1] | 364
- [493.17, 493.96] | 376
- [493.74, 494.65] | 396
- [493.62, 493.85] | 318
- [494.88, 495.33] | 324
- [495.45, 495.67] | 212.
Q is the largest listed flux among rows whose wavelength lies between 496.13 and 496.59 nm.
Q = 370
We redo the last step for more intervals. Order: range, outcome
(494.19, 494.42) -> 282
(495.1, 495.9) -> 293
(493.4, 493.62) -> 317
